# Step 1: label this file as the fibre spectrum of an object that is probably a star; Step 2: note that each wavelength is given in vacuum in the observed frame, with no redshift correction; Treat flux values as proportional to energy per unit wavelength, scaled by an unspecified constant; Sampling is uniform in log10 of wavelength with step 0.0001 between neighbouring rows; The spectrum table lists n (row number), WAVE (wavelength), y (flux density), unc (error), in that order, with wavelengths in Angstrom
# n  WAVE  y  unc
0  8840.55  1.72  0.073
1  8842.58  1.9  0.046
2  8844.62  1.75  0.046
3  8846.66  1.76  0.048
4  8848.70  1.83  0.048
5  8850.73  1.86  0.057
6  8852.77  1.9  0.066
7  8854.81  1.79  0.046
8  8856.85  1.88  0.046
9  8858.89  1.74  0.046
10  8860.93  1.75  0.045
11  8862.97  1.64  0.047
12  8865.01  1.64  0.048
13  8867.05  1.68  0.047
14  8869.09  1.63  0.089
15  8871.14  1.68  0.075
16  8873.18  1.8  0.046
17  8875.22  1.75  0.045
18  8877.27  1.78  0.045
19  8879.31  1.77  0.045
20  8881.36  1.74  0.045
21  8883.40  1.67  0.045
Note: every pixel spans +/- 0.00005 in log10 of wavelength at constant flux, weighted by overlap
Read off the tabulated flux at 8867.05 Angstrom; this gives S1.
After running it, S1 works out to 1.68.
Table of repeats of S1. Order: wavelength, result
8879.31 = 1.77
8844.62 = 1.75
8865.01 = 1.64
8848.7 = 1.83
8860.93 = 1.75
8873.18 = 1.8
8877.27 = 1.78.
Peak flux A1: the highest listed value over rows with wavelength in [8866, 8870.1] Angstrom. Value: 1.68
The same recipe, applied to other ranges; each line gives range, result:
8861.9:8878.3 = 1.8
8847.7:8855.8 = 1.9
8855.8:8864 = 1.88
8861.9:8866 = 1.64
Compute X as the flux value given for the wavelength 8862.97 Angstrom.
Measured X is 1.64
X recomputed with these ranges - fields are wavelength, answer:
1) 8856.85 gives 1.88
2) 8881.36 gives 1.74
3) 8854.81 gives 1.79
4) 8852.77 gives 1.9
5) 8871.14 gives 1.68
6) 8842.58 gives 1.9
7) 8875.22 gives 1.75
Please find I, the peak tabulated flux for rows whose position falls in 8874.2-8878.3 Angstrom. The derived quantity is 1.78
